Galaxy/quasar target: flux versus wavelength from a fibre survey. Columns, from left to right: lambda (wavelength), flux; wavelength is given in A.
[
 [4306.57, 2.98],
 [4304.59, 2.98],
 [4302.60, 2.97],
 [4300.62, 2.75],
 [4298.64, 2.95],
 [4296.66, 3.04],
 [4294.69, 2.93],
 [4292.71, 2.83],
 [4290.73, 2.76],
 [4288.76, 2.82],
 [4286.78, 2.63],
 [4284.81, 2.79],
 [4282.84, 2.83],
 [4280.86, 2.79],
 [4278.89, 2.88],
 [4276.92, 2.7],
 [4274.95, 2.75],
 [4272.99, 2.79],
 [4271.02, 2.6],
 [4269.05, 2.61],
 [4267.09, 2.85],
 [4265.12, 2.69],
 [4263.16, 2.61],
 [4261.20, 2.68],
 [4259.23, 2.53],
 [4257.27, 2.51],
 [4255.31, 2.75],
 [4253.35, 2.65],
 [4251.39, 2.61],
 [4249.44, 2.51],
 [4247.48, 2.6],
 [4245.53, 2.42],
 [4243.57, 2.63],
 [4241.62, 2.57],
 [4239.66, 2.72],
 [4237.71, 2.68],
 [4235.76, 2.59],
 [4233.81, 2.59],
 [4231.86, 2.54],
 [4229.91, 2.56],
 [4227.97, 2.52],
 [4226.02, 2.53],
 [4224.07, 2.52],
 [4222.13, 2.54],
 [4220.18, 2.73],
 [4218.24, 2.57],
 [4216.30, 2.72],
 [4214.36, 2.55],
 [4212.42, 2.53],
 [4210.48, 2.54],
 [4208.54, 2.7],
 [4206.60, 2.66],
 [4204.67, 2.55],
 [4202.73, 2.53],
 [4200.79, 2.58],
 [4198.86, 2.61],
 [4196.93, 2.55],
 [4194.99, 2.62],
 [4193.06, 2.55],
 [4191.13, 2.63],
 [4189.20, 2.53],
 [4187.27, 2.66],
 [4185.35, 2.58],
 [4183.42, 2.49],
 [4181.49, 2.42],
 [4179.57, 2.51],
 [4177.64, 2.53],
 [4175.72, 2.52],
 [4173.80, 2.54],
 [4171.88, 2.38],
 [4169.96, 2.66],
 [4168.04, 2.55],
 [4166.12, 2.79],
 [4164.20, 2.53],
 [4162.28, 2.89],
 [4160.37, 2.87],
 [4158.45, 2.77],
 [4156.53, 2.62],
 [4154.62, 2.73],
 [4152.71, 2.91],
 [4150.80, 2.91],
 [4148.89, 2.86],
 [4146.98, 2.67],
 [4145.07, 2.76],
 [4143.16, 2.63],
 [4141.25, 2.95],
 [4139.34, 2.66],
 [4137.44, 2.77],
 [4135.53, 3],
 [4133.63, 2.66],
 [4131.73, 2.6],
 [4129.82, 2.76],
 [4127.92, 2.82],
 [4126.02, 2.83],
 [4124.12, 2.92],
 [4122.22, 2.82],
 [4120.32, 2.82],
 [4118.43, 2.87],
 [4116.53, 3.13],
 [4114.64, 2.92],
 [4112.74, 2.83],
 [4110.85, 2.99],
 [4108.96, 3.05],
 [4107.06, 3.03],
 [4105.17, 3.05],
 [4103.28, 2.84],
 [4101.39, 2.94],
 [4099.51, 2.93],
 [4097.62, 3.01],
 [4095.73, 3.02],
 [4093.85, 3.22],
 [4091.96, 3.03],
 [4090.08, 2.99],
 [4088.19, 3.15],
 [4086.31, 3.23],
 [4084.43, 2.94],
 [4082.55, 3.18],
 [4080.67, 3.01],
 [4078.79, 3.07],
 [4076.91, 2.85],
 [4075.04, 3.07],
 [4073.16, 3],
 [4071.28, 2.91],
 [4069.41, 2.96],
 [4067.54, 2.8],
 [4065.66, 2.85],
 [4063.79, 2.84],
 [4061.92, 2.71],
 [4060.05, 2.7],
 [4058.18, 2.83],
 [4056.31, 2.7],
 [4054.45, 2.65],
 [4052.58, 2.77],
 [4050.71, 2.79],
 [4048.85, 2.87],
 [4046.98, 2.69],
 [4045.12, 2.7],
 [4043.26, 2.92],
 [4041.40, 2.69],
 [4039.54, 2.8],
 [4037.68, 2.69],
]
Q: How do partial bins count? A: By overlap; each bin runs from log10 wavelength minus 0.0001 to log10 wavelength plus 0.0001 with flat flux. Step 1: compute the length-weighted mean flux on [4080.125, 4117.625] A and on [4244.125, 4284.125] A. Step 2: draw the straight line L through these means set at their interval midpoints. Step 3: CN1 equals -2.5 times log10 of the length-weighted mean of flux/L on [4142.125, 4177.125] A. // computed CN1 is 0.08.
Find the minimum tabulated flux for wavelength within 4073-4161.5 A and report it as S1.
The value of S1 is 2.6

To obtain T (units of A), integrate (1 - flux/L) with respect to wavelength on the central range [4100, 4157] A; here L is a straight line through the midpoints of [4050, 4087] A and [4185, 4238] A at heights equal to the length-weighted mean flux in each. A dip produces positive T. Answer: -1.71 A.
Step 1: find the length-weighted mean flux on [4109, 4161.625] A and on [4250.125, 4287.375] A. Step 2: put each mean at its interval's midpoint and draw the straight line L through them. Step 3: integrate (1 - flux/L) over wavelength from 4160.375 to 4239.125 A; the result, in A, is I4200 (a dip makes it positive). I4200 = 5.0 A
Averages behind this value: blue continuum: 2.82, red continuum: 2.7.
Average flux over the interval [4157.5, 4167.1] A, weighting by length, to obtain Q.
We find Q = 2.77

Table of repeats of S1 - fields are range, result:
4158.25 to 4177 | 2.38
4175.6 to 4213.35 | 2.42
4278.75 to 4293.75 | 2.63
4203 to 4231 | 2.52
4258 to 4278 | 2.53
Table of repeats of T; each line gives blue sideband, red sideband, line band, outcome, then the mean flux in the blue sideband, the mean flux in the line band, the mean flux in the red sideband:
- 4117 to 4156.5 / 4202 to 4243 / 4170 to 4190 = 1.28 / 2.8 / 2.52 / 2.59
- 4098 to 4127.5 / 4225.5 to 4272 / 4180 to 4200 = 1.34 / 2.93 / 2.56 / 2.61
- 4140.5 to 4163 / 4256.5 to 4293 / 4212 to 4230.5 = 1.16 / 2.8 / 2.58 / 2.72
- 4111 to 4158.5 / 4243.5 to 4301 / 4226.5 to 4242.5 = 0.87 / 2.81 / 2.59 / 2.72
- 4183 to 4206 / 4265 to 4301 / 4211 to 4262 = 1.70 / 2.58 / 2.59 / 2.79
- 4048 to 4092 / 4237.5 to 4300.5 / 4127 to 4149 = 0.66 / 2.91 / 2.76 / 2.71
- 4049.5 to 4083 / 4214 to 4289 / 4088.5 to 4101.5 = -0.91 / 2.87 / 3.03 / 2.64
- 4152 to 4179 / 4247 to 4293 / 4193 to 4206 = 0.48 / 2.66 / 2.57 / 2.7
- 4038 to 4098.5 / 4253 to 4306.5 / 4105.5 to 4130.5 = -0.35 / 2.9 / 2.91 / 2.77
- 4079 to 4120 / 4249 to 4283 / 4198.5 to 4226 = 1.96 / 3.02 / 2.59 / 2.68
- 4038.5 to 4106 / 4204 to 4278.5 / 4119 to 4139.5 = 0.13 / 2.91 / 2.79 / 2.62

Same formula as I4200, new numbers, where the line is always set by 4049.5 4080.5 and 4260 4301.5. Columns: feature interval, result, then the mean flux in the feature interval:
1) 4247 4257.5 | 0.6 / 2.61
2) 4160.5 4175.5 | 1.0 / 2.63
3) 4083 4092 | -0.8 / 3.08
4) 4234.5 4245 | 0.6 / 2.63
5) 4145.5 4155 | 0.0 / 2.82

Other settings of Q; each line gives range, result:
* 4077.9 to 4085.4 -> 3.05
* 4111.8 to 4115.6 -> 2.88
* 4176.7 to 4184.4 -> 2.49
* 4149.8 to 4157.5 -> 2.79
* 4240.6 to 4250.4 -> 2.54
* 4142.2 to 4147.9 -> 2.68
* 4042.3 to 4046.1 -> 2.81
